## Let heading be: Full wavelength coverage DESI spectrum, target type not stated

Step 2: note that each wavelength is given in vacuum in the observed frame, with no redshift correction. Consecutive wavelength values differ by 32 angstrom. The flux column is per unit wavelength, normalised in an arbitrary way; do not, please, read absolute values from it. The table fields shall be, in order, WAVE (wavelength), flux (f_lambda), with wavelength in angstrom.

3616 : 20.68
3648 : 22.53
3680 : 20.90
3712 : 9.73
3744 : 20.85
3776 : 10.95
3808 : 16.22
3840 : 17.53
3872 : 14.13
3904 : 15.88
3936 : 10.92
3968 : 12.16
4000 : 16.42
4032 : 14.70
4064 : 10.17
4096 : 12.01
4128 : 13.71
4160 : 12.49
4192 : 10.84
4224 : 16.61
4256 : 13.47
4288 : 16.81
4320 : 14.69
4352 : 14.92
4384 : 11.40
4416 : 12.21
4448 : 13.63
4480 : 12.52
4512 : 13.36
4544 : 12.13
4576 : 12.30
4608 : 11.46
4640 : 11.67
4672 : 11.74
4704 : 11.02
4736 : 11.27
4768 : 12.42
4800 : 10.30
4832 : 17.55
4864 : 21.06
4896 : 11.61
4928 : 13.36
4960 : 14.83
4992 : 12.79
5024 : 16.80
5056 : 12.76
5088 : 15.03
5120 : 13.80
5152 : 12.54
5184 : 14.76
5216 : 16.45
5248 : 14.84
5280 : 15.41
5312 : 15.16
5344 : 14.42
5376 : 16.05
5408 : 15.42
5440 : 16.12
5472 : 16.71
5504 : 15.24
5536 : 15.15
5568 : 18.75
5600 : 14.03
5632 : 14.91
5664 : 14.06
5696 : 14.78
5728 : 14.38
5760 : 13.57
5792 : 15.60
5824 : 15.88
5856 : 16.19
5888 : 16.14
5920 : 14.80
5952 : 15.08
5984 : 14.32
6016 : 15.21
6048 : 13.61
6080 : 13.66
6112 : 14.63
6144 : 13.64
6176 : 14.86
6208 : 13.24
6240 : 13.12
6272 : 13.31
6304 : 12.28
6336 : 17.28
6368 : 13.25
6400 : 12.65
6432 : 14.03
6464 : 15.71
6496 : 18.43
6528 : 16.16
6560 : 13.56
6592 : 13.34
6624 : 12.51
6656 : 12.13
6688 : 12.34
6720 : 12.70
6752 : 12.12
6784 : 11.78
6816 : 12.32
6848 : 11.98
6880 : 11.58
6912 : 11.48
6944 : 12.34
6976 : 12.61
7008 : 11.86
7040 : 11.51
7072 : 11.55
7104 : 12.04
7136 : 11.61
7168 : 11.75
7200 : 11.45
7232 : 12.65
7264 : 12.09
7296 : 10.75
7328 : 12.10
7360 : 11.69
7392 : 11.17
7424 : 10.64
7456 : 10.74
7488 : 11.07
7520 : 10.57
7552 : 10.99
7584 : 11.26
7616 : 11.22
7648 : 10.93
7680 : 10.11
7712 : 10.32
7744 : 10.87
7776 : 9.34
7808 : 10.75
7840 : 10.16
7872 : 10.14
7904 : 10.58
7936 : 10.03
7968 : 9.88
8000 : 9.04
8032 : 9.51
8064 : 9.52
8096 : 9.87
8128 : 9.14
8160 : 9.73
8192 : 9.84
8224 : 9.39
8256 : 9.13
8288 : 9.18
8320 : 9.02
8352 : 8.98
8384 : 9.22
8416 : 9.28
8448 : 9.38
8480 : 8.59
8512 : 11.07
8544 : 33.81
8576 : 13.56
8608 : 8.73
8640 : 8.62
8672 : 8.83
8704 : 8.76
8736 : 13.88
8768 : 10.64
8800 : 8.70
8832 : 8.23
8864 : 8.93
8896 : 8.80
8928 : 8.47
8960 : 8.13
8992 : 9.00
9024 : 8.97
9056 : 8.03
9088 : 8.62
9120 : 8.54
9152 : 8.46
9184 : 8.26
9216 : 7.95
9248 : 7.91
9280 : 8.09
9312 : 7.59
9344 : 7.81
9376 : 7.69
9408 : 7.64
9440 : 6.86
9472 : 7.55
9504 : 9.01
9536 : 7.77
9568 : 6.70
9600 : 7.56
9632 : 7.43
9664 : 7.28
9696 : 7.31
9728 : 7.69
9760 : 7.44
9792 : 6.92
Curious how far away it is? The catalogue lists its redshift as 0.300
